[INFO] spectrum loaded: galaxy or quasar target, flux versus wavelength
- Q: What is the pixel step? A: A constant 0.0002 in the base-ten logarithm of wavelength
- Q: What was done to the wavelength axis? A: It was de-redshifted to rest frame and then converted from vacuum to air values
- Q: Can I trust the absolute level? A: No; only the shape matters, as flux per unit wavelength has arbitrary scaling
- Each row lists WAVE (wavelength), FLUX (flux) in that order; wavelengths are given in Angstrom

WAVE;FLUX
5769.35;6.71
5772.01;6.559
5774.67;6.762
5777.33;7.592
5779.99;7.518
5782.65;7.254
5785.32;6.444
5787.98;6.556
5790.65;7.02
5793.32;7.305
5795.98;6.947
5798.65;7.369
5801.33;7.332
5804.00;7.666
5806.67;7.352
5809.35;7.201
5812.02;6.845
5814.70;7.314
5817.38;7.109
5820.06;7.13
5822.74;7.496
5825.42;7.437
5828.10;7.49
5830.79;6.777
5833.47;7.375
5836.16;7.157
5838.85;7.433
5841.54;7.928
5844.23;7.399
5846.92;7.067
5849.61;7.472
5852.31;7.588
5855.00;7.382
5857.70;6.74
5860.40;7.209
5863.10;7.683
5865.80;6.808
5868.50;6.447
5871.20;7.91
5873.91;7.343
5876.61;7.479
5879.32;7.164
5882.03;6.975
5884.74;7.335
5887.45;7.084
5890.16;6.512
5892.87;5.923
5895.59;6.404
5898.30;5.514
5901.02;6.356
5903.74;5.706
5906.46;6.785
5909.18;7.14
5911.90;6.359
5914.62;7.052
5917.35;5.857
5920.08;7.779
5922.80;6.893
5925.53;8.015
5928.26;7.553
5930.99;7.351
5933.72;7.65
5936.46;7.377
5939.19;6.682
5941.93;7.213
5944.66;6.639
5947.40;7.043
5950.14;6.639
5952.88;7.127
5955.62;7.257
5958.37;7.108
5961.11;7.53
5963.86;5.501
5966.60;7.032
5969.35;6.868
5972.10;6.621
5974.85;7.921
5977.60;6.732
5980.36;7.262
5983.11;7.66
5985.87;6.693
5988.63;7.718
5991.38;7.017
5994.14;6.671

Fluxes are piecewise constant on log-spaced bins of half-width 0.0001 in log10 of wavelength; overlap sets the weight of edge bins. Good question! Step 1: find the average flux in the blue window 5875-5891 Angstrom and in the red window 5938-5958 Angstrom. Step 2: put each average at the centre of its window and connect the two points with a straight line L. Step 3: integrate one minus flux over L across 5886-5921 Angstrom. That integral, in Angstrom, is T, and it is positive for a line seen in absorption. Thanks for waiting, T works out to 2.9 Angstrom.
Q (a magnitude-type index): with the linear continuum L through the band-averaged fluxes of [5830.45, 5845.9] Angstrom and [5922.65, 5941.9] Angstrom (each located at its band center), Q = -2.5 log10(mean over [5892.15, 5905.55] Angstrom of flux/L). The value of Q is 0.22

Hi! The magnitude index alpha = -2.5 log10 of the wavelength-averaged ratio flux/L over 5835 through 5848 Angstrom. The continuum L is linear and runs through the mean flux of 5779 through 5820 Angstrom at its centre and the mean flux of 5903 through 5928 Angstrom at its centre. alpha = -0.053 mag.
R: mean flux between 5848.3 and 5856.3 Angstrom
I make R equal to 7.48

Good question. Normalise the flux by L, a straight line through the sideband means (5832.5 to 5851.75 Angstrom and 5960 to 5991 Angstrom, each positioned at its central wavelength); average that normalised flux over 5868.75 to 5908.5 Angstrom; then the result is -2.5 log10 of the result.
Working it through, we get 0.08 mag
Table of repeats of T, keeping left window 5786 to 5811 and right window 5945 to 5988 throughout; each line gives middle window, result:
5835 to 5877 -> -1.2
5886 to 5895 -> 0.7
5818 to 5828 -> -0.3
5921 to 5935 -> -0.9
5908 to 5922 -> 0.4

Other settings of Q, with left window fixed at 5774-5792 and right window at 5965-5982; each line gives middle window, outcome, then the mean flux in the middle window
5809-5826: -0.03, 7.21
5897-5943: 0.02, 6.9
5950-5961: -0.01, 7.13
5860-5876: -0.03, 7.25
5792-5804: -0.04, 7.29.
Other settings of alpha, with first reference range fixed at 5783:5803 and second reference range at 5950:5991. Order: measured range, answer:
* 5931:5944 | -0.025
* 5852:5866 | -0.032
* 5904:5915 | 0.054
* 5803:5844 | -0.044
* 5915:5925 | 0.014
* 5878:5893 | 0.020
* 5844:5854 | -0.053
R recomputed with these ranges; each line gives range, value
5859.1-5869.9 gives 7.04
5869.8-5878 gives 7.57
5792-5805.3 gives 7.32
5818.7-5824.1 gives 7.32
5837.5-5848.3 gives 7.46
